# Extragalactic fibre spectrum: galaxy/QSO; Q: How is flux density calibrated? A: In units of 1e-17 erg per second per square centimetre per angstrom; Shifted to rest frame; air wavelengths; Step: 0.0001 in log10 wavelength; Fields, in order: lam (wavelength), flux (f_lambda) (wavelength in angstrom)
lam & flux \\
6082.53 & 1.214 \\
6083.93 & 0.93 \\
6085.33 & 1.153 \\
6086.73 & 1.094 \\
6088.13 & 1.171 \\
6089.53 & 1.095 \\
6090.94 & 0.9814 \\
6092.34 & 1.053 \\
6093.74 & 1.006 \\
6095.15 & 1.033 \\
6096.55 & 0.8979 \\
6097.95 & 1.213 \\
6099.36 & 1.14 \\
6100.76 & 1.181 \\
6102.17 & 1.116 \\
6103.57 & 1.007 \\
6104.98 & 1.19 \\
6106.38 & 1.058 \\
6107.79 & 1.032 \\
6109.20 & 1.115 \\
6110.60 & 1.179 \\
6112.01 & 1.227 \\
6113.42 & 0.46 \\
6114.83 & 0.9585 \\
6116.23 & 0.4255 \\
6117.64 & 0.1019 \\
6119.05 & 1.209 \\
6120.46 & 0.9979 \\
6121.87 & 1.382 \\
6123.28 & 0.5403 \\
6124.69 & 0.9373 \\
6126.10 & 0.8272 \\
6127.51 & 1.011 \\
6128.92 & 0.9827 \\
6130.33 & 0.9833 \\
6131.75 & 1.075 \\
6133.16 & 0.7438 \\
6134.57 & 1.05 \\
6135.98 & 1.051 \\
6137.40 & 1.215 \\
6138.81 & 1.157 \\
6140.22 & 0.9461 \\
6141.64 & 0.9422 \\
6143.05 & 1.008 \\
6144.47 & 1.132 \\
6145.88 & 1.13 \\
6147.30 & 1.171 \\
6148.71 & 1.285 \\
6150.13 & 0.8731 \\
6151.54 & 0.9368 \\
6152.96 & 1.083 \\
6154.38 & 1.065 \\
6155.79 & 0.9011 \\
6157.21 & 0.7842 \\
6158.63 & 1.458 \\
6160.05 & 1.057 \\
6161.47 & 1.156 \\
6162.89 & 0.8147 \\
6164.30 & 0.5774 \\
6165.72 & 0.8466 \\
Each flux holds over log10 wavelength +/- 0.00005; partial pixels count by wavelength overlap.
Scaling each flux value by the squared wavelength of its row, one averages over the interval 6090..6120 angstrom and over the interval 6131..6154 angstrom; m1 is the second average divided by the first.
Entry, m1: 1.08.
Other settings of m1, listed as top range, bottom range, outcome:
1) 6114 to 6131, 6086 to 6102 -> 0.80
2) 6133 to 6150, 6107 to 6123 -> 1.19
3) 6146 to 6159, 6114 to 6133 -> 1.22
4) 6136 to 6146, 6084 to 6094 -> 1.01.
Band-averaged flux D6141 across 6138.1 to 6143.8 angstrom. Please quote 1.01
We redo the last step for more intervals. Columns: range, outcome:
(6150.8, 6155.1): 1.03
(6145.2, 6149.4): 1.2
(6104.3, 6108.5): 1.09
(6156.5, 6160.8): 1.1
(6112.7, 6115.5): 0.708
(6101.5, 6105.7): 1.11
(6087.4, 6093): 1.08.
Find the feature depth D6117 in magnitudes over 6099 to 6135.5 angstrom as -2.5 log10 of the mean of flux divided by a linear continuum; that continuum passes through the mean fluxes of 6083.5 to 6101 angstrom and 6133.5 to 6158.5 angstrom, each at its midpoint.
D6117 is 0.112 mag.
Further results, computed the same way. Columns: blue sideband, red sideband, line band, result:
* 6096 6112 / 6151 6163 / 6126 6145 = 0.06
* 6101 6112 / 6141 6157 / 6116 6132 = 0.22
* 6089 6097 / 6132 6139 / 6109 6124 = 0.19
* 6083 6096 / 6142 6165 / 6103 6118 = 0.16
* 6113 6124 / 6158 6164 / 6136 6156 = -0.10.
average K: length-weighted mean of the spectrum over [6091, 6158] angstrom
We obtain 0.996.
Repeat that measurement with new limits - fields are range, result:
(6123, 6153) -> 1.01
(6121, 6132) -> 0.963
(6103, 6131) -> 0.931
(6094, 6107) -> 1.09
